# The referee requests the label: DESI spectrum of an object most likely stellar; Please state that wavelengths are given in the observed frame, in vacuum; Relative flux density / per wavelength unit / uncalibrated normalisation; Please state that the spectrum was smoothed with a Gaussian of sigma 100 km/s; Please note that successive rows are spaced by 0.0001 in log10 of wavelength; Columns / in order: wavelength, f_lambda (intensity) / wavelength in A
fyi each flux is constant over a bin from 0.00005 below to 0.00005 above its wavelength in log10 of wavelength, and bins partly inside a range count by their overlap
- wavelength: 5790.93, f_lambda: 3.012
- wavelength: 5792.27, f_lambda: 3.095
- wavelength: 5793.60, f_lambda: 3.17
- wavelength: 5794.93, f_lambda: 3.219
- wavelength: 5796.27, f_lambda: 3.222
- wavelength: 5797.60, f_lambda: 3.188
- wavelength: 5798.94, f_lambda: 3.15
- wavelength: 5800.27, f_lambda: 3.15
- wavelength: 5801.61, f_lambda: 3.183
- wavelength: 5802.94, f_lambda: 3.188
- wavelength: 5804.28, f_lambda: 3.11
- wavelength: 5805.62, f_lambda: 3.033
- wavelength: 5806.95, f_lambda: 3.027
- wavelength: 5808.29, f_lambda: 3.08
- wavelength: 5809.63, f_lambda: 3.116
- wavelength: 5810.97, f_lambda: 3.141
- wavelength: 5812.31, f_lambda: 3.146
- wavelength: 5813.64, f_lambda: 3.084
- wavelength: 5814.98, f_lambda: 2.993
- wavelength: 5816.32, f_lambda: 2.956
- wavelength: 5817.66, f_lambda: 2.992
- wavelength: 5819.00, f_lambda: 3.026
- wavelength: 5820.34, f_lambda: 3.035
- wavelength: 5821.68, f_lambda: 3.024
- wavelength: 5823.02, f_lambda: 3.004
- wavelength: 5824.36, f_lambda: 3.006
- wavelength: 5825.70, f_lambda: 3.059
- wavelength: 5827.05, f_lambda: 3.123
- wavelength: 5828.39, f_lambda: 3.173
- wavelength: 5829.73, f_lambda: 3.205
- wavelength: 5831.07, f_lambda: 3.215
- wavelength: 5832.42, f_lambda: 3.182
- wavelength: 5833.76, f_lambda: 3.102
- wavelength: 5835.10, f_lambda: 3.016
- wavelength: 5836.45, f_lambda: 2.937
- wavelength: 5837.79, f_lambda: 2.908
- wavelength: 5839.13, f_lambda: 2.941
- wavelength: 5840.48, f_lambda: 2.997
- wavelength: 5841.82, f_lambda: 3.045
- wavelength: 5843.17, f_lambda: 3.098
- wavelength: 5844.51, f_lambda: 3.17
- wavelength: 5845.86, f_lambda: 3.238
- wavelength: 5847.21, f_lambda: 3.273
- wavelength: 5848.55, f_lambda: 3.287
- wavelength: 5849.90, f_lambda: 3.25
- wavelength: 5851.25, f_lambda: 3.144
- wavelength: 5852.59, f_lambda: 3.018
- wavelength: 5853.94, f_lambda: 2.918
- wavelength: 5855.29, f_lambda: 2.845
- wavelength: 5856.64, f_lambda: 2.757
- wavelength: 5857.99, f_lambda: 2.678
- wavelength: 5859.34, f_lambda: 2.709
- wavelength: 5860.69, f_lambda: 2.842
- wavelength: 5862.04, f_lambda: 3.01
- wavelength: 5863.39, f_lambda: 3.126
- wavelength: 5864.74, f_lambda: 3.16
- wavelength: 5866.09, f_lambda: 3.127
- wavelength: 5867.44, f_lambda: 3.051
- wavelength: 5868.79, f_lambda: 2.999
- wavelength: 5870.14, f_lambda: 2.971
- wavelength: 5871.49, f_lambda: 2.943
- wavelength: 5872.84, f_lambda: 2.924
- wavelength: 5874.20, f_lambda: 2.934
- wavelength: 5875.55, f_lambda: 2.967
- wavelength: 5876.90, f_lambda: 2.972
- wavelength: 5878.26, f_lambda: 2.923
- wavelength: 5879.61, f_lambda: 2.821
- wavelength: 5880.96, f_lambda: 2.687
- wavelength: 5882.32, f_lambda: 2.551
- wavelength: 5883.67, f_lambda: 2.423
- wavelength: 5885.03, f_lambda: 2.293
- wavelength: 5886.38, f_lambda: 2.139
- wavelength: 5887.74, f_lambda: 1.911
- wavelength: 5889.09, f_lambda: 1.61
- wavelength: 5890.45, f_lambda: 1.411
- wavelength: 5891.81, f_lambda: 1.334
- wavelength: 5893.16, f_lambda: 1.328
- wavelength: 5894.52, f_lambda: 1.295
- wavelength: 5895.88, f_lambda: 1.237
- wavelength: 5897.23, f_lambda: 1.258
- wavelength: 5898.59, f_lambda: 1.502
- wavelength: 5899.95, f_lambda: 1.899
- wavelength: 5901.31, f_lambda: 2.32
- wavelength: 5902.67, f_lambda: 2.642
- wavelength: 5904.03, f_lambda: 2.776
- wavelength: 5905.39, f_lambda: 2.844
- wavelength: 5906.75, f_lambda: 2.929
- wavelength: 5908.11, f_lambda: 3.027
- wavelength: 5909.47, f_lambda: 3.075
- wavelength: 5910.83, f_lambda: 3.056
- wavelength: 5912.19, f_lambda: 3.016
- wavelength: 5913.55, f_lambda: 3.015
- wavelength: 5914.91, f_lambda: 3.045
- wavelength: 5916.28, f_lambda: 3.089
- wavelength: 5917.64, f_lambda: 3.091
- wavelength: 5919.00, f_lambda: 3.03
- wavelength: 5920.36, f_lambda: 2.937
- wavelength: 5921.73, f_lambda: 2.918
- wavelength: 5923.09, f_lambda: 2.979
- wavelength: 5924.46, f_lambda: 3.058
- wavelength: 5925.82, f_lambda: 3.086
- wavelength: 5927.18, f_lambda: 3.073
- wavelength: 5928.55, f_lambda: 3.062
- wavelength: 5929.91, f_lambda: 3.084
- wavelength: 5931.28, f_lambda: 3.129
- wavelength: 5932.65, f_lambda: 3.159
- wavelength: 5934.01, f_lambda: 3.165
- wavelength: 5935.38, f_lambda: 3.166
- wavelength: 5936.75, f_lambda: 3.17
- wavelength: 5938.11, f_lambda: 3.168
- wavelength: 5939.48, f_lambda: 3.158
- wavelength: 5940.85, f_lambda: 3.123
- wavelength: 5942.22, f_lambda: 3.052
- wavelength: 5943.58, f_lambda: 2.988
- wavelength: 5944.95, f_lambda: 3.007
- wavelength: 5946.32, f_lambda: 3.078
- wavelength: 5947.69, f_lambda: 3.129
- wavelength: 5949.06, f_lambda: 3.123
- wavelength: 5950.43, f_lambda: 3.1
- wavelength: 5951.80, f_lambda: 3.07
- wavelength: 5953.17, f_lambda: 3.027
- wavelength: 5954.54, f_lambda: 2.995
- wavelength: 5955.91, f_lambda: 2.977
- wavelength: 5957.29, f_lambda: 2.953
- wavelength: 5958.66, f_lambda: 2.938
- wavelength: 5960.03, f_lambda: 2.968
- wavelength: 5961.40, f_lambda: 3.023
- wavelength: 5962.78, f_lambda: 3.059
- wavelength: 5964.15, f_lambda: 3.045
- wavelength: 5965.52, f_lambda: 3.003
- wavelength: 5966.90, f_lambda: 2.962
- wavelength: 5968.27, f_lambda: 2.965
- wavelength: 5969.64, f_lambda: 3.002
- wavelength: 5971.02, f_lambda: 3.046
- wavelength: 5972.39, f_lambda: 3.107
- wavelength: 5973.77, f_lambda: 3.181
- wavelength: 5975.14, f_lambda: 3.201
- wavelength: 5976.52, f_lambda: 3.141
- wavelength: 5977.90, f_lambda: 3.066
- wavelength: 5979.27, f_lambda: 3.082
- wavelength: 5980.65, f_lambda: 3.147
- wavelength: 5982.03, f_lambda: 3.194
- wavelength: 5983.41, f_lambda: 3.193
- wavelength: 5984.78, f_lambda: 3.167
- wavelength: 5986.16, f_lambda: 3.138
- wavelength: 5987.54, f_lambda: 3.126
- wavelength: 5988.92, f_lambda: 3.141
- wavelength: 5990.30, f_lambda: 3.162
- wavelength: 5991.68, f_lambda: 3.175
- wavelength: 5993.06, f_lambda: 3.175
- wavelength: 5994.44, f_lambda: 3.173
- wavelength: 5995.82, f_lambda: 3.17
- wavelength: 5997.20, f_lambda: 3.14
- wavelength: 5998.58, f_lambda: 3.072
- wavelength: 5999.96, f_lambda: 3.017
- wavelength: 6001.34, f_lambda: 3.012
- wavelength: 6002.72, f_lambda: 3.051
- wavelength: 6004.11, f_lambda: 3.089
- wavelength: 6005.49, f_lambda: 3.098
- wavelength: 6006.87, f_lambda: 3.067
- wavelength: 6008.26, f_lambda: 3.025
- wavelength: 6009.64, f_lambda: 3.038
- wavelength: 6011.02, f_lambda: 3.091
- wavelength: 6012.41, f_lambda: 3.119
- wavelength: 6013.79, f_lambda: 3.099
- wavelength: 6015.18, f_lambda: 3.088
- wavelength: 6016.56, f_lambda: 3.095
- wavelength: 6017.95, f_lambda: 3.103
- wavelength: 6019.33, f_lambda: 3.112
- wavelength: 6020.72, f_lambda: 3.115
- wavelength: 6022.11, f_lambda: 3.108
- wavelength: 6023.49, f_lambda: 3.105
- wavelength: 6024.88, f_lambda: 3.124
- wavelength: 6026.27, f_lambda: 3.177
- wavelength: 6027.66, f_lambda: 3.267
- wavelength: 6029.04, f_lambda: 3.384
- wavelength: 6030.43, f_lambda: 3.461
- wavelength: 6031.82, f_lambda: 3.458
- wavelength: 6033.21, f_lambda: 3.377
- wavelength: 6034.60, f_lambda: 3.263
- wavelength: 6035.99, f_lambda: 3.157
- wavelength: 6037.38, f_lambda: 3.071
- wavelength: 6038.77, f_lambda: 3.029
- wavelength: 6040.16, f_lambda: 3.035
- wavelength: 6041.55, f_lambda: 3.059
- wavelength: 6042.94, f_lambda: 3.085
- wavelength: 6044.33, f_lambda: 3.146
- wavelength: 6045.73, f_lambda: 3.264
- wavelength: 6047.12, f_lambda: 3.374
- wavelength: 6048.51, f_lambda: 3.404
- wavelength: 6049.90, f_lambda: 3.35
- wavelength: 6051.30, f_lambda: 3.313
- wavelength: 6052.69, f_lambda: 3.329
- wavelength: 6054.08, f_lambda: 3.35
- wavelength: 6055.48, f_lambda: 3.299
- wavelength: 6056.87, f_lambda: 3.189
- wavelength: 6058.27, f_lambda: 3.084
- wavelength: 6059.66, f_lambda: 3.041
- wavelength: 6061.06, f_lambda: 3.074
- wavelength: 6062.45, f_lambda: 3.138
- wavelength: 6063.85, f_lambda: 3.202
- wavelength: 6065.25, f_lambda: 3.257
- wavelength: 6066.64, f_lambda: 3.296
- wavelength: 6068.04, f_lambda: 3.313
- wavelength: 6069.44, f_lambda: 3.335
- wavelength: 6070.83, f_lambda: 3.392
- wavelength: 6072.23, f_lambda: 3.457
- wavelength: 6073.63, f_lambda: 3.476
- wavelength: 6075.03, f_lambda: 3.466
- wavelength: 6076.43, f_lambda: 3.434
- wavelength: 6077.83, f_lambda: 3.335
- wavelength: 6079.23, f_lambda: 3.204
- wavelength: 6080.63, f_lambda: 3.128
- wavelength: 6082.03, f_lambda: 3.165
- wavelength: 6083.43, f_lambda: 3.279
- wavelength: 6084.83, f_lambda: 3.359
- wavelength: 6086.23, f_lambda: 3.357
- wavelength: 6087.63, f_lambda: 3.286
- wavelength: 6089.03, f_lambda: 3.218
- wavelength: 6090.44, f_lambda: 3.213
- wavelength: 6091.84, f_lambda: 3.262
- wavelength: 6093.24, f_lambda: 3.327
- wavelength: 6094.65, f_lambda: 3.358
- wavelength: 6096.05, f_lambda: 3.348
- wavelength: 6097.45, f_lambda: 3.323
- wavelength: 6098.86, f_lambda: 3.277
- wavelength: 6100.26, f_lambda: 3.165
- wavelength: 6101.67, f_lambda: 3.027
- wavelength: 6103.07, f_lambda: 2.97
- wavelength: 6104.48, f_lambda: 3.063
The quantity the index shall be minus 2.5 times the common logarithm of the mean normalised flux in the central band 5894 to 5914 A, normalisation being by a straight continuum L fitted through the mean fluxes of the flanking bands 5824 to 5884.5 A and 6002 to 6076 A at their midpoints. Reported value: 0.26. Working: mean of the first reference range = 2.99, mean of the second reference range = 3.21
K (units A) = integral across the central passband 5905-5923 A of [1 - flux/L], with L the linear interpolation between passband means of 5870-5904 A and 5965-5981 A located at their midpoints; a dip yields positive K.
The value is -3.8 A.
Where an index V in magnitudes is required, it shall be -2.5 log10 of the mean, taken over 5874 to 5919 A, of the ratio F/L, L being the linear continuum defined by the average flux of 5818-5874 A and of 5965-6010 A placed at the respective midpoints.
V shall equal 0.26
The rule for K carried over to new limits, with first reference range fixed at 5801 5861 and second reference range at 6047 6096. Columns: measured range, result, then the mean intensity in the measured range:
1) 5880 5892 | 3.9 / 2.09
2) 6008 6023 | 0.7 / 3.09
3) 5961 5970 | 0.5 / 3.01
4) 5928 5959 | 0.8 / 3.08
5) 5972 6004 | 0.7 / 3.13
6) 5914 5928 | 0.5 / 3.03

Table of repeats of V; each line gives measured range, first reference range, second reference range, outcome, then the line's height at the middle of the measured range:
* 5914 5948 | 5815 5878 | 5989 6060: 0.01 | 3.09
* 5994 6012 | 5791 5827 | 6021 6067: 0.04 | 3.2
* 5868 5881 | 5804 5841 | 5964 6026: 0.05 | 3.07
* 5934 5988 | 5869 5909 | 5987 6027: -0.11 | 2.8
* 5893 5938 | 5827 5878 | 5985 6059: 0.13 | 3.08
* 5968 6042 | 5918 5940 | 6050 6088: 0.02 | 3.19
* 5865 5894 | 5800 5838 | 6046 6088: 0.25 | 3.13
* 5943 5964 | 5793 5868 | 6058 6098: 0.05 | 3.17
